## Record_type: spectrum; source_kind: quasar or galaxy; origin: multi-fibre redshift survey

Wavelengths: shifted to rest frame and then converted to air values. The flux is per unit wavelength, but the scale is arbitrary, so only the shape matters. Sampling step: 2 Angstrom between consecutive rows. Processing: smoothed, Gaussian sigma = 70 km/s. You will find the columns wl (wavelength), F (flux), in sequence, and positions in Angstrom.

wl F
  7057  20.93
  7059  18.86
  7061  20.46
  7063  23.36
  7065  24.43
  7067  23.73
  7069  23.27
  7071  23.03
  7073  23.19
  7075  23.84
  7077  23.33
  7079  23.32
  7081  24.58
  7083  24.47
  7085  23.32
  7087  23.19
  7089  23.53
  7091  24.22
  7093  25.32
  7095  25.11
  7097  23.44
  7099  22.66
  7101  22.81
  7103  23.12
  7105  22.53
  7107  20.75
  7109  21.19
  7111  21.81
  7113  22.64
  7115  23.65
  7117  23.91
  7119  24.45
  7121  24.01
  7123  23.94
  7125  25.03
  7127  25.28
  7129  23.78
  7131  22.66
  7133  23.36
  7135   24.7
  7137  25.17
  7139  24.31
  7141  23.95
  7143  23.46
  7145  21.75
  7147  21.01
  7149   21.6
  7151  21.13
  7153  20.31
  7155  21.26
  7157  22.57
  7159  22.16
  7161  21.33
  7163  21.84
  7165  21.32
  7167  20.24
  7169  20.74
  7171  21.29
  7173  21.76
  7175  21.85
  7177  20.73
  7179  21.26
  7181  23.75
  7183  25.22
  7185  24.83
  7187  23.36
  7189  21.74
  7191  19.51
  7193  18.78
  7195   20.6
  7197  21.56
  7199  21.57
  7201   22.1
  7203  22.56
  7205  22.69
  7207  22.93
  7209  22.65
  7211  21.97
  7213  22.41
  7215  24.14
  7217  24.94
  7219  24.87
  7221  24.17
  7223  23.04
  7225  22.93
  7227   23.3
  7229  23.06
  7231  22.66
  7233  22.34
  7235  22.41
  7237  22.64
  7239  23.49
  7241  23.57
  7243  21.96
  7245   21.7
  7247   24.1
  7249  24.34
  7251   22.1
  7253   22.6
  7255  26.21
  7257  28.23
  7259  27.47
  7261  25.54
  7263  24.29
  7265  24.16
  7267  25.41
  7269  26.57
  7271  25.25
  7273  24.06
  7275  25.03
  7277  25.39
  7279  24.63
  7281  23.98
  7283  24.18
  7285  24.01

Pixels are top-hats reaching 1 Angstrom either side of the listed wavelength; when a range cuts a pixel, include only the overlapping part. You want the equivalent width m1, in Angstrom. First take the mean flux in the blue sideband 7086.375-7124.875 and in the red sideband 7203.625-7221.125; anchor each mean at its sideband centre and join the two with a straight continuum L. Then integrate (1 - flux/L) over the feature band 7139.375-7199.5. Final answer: 4.0 Angstrom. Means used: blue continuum 23.3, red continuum 23.4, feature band 21.8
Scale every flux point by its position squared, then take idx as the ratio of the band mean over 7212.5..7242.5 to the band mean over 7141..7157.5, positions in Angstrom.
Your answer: 1.10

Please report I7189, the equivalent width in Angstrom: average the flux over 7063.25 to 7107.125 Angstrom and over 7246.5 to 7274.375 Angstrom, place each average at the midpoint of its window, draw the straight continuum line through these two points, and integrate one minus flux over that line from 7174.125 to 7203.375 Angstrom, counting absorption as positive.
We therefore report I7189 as 2.97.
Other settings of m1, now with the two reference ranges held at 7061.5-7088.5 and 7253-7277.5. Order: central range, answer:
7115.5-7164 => 2.34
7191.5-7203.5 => 1.81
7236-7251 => 1.33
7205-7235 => 2.22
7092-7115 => 0.93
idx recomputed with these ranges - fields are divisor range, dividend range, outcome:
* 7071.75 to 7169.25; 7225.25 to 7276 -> 1.09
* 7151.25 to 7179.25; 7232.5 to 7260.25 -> 1.14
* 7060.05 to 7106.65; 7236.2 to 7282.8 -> 1.10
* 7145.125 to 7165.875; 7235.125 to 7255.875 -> 1.11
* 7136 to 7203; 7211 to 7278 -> 1.12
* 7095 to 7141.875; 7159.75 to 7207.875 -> 0.95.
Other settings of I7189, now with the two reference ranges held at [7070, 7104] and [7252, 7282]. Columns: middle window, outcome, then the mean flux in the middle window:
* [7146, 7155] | 1.19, 21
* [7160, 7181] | 2.63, 21.4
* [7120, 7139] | -0.14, 24.2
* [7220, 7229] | 0.56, 23.3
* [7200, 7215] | 1.30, 22.6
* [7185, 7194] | 1.20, 21.3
